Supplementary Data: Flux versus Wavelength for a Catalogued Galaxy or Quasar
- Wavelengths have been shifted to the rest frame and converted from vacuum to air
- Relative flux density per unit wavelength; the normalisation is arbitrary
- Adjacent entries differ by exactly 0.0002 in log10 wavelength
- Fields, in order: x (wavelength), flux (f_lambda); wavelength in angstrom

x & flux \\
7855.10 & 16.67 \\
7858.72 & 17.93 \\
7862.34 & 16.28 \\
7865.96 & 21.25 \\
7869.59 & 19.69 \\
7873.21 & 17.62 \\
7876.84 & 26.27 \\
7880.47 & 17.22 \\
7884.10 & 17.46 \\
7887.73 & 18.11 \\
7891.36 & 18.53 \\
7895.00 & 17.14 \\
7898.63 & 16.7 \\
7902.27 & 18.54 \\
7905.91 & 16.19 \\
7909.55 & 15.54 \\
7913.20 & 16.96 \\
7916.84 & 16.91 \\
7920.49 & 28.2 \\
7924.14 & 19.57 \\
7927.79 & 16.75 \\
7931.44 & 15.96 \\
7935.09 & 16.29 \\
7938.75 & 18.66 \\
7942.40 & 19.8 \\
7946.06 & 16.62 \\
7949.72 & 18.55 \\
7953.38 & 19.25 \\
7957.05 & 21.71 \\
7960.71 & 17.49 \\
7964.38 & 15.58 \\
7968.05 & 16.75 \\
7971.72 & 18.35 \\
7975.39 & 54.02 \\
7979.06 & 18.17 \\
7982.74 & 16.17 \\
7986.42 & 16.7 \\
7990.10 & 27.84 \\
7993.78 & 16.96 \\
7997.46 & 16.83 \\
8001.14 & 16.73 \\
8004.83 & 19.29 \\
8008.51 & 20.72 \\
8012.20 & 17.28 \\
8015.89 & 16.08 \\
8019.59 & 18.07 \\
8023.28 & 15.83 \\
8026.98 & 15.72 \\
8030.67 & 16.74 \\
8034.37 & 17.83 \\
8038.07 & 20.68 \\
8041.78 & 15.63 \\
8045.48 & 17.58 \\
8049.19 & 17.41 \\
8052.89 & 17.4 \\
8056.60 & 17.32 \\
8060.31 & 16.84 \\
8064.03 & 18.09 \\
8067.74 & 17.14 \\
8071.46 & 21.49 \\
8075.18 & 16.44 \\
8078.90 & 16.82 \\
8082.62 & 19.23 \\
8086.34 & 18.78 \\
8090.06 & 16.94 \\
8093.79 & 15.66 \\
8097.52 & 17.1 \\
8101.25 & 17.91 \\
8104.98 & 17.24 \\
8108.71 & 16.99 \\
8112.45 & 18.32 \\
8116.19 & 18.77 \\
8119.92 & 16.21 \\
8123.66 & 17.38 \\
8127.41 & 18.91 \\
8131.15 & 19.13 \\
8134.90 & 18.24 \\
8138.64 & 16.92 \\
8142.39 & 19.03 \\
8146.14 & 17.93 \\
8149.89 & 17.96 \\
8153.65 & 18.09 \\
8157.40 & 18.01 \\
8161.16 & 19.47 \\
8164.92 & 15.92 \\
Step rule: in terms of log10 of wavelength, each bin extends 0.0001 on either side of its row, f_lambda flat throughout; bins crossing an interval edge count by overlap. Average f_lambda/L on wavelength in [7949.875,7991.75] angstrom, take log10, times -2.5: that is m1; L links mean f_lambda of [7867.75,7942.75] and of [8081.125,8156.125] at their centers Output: -0.19 mag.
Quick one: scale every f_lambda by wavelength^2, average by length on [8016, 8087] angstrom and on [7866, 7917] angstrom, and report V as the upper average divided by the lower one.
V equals 1.01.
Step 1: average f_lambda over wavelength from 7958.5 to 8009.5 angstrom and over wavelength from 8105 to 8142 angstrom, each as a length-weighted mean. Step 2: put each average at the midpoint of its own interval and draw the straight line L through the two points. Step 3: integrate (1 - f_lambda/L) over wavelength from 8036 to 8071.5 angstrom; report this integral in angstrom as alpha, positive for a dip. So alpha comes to 2.9 angstrom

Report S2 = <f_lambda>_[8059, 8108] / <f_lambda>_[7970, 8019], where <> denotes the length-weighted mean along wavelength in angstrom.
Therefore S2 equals 0.84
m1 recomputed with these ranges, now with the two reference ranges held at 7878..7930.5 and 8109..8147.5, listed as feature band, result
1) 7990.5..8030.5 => 0.03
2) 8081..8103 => 0.03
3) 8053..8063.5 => 0.05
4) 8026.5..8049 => 0.04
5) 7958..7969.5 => 0.07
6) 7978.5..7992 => -0.10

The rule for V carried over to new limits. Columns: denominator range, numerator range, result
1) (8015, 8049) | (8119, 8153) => 1.08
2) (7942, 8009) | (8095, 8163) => 0.91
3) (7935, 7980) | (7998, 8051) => 0.84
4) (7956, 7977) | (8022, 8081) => 0.75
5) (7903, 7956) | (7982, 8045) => 1.00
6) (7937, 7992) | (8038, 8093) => 0.86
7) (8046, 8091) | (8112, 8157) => 1.03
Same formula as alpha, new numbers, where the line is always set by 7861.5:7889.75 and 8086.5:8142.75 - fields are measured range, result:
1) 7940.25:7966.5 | 0.52 angstrom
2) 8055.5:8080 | 0.28 angstrom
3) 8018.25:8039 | 1.06 angstrom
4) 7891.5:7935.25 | 2.49 angstrom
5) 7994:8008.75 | 0.37 angstrom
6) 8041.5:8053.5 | 0.65 angstrom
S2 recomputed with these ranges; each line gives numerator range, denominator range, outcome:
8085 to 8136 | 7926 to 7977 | 0.87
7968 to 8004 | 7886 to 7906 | 1.25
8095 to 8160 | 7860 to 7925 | 0.95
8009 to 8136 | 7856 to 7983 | 0.91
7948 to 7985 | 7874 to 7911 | 1.19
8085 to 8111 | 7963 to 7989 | 0.76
